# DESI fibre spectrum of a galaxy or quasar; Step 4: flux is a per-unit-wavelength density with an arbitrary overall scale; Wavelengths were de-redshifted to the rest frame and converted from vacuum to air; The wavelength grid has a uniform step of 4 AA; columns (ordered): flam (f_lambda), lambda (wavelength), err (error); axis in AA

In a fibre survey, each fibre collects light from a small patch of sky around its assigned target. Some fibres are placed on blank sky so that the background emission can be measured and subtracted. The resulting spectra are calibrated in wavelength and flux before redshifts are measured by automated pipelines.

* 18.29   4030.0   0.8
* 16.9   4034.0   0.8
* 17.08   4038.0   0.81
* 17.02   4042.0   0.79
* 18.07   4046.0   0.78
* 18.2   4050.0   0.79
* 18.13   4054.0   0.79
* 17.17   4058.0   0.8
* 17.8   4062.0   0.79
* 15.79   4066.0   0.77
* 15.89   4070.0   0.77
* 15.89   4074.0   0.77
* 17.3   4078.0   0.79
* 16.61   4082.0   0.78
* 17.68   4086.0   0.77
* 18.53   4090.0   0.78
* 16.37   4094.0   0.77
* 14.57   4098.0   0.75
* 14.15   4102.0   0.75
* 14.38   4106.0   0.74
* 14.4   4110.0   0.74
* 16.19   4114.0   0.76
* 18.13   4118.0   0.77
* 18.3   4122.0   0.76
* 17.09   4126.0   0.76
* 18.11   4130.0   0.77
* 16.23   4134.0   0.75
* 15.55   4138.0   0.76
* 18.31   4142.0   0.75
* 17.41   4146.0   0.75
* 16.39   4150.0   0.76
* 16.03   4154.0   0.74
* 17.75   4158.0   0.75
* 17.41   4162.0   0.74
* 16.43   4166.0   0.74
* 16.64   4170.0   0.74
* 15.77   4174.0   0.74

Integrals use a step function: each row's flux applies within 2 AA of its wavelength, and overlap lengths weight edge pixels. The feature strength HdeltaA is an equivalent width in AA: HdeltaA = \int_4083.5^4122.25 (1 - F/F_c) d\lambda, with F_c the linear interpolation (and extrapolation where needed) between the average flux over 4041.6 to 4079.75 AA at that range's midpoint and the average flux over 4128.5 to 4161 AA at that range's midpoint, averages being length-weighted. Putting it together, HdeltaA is 1.97 AA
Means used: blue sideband 17.1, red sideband 17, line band 16.2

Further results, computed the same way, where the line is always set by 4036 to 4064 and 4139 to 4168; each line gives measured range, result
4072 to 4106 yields 2.24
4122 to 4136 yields -0.10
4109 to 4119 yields 0.60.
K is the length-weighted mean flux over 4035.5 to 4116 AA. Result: 16.6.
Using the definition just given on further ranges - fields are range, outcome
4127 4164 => 17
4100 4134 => 16.3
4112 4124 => 17.5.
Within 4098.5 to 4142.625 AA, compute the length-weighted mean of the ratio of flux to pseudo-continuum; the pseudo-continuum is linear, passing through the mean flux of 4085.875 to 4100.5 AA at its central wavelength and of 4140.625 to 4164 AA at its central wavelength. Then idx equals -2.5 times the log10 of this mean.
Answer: 0.04 mag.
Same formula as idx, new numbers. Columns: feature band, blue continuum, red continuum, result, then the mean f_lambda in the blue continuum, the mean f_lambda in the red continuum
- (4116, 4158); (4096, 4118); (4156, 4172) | -0.07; 15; 17.1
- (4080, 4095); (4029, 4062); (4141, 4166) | 0.00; 17.6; 17.1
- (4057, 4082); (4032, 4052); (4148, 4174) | 0.04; 17.5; 16.7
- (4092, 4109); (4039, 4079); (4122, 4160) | 0.15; 17.1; 17.1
